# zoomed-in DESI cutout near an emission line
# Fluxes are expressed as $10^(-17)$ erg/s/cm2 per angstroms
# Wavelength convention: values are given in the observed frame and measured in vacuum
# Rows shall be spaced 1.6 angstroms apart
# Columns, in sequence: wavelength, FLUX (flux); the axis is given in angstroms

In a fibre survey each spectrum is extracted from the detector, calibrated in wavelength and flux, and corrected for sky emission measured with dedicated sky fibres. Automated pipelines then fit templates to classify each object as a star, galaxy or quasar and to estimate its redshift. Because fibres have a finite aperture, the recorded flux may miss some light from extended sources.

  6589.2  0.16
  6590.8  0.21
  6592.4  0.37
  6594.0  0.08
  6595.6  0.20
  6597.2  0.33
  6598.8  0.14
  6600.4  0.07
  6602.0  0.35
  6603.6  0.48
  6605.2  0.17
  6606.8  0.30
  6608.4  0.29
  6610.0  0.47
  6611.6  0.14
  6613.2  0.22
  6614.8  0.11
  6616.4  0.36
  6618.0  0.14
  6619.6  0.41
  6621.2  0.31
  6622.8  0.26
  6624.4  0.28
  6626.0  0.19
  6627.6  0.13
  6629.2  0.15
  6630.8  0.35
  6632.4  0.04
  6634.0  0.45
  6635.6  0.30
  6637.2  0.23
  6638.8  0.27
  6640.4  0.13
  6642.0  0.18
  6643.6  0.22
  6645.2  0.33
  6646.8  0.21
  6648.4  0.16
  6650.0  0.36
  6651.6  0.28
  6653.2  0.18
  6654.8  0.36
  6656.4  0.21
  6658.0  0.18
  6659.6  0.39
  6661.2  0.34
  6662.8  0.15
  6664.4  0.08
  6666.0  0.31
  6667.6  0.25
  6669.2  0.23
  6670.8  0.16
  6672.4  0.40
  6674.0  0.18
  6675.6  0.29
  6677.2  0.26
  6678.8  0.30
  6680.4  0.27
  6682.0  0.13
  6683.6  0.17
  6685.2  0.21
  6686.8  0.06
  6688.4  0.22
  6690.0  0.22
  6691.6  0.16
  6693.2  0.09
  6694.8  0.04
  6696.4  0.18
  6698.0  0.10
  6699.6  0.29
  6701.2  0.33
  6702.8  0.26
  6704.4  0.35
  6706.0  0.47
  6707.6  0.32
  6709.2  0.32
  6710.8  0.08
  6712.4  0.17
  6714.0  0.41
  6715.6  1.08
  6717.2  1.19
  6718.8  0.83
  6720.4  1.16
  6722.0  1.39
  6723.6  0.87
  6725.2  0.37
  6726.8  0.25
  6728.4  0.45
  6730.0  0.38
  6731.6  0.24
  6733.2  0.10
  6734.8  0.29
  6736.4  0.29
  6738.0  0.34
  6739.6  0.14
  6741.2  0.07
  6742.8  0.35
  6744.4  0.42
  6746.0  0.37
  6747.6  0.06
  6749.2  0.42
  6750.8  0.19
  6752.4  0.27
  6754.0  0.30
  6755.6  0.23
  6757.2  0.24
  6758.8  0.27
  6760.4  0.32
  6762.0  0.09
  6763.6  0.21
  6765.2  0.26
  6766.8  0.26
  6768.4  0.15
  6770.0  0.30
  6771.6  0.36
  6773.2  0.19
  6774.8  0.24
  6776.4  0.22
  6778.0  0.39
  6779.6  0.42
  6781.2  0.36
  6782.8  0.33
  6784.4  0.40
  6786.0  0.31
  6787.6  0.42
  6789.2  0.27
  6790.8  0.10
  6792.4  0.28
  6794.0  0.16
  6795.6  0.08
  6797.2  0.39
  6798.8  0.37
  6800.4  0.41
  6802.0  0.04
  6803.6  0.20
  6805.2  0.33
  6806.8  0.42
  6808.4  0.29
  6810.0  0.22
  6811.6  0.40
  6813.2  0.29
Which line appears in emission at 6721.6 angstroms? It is [O II] 3727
